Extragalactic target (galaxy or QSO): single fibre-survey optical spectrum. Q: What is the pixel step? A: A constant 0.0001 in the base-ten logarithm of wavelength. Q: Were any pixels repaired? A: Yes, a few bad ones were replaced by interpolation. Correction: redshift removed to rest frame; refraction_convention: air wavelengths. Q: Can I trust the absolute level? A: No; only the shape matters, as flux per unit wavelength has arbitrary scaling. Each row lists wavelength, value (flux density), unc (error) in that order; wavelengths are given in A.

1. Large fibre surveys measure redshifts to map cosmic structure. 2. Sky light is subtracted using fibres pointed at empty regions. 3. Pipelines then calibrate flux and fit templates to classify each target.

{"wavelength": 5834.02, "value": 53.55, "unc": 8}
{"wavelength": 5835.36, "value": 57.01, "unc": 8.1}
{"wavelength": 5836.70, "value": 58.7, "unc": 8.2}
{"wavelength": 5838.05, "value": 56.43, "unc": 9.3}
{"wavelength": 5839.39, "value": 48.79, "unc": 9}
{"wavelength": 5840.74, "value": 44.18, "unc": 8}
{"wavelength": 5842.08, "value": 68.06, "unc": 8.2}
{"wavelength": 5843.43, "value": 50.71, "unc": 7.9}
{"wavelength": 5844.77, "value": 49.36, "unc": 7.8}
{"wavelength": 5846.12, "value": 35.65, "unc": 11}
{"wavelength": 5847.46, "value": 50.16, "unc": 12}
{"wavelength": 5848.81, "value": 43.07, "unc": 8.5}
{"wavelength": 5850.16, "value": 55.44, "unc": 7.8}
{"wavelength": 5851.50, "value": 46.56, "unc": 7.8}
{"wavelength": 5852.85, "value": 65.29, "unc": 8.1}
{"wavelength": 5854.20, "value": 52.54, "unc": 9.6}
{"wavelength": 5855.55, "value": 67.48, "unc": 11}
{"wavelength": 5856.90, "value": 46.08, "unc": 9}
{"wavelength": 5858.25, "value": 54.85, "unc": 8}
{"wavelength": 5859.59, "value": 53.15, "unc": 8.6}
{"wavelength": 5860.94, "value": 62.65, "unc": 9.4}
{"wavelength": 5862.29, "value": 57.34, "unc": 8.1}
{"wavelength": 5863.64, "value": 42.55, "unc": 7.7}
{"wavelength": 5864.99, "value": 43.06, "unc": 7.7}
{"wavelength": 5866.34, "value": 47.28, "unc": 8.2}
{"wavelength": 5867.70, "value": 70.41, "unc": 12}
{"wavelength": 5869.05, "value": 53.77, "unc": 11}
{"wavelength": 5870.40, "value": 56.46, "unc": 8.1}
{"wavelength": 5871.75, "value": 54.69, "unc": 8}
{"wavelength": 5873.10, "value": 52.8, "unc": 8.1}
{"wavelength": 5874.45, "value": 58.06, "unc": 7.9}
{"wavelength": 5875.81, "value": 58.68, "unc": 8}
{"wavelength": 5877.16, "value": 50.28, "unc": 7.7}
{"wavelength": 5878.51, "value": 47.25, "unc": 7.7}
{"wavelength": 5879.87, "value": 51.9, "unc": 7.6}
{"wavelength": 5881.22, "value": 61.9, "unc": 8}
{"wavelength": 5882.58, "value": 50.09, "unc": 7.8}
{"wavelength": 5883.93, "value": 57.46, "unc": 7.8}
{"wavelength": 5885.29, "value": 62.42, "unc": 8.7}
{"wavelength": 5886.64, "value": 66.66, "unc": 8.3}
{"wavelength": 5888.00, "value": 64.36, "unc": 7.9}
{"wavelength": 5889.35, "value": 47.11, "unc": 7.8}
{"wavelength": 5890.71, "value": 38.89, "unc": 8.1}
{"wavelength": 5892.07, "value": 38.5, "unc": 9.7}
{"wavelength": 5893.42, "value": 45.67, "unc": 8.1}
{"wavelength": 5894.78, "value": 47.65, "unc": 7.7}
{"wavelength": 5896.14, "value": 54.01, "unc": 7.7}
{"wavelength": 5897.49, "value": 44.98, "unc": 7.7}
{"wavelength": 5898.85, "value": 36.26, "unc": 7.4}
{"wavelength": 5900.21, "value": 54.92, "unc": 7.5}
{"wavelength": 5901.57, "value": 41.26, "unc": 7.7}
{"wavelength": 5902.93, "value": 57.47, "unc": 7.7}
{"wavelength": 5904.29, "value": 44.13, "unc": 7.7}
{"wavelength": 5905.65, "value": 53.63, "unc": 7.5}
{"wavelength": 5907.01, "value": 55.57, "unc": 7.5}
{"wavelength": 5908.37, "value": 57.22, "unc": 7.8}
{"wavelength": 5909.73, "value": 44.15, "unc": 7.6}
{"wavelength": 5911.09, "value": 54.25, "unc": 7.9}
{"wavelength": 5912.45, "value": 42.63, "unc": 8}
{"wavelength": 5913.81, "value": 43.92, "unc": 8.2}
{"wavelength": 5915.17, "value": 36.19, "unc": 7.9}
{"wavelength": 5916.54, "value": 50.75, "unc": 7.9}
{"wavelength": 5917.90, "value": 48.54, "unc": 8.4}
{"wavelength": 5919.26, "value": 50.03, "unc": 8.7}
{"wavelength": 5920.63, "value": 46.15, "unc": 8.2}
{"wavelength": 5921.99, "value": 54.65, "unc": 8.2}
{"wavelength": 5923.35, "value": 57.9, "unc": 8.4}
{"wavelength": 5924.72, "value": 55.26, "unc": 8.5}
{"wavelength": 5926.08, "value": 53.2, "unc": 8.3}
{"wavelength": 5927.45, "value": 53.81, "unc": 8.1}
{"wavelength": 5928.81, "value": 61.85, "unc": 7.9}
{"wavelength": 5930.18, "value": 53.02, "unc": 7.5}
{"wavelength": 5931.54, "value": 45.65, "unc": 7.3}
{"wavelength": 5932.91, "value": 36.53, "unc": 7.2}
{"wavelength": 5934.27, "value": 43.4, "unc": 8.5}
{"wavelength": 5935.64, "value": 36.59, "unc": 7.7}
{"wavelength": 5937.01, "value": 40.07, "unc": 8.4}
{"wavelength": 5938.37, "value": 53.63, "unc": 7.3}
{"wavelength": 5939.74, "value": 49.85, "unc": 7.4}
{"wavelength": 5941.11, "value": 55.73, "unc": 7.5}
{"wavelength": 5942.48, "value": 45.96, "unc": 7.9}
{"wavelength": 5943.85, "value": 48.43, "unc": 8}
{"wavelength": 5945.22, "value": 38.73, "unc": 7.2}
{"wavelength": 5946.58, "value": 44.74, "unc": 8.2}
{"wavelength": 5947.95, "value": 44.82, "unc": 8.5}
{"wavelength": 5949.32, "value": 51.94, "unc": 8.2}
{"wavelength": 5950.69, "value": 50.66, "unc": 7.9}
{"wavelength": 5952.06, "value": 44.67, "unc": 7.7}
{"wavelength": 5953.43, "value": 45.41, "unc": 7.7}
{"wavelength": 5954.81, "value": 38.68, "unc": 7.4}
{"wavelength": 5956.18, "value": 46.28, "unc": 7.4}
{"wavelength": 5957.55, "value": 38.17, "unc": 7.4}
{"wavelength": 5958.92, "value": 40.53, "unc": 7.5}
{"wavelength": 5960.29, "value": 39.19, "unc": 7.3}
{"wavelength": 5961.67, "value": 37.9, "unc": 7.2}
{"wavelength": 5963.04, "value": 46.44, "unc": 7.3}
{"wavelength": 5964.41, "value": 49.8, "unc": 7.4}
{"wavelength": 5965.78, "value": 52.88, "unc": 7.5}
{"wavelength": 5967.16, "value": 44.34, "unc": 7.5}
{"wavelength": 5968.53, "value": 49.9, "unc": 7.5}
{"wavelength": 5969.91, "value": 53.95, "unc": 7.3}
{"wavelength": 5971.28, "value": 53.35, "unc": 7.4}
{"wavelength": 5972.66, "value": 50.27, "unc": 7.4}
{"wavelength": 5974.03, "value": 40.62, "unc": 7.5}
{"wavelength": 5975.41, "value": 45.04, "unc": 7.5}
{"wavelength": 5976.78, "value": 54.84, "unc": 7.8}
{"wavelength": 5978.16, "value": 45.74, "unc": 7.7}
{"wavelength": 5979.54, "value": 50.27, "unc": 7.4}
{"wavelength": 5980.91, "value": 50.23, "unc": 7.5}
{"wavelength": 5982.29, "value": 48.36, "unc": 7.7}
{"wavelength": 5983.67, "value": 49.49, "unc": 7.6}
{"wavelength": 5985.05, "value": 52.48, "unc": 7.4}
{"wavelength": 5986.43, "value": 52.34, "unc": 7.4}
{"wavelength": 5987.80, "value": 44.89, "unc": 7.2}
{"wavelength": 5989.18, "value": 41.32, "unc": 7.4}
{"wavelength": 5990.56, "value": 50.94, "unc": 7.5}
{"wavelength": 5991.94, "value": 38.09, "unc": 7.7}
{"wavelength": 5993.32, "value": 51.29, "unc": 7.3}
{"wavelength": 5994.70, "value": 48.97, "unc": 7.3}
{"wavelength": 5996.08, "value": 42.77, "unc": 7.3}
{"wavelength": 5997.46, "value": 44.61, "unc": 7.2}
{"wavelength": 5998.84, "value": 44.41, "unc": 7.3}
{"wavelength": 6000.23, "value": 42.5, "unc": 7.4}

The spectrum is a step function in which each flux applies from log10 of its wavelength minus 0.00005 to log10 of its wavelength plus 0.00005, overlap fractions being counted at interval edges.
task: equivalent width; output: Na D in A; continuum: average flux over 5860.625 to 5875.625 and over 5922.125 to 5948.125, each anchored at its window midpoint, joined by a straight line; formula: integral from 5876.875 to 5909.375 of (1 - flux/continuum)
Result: 0.7 A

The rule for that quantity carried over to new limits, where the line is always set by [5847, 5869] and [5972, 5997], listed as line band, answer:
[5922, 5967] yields 2.3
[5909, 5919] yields 1.0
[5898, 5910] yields 0.4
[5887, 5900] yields 1.2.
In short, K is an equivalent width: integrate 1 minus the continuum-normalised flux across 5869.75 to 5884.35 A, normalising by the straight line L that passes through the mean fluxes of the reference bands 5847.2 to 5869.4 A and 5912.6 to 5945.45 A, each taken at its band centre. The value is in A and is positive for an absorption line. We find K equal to -0.6 A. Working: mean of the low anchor 53.7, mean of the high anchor 48.4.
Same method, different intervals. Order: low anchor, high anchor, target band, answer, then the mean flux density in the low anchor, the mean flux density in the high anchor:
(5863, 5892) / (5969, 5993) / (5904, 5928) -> 0.7 A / 53.8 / 48.4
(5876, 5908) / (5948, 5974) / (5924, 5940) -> -0.1 A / 51.1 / 46.2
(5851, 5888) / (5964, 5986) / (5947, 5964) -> 2.3 A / 55.4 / 49.5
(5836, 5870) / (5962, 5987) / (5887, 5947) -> 3.0 A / 53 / 49.3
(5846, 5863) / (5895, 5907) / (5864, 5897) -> -1.5 A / 53.7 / 48.7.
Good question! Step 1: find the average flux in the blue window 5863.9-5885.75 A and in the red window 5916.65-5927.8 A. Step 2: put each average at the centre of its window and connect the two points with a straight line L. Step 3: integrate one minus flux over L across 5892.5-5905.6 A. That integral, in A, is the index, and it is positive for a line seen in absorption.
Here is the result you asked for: 1.4 A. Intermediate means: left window 54.5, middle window 47.5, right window 52.3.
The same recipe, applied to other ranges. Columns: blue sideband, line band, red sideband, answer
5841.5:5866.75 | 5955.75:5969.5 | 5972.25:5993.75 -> 1.1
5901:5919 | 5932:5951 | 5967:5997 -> 1.1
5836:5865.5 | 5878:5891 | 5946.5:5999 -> -1.2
